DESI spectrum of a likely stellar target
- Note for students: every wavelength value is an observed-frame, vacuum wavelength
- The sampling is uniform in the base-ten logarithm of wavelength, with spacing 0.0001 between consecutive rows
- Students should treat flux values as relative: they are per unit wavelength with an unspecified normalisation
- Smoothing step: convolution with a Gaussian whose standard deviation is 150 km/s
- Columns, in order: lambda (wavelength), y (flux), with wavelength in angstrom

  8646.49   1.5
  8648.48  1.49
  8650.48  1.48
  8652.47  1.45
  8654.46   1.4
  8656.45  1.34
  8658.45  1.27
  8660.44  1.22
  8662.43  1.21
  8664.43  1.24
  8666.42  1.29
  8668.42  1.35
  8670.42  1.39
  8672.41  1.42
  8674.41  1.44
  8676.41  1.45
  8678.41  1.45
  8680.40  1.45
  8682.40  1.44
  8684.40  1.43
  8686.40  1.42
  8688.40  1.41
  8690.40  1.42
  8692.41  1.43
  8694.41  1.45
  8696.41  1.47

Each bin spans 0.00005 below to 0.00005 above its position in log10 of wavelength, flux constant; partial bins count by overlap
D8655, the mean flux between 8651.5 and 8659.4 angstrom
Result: 1.37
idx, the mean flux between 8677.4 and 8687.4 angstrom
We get 1.44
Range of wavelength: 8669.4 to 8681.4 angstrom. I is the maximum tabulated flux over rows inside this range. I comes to 1.45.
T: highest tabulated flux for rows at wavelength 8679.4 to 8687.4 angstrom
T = 1.45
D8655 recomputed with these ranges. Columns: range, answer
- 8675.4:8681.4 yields 1.45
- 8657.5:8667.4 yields 1.25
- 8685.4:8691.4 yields 1.42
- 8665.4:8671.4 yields 1.34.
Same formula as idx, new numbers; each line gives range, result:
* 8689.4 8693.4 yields 1.42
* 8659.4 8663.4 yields 1.22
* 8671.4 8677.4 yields 1.44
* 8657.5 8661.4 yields 1.25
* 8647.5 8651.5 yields 1.48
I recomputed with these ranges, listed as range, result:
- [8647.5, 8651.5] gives 1.49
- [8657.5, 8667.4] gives 1.29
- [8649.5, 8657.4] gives 1.48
